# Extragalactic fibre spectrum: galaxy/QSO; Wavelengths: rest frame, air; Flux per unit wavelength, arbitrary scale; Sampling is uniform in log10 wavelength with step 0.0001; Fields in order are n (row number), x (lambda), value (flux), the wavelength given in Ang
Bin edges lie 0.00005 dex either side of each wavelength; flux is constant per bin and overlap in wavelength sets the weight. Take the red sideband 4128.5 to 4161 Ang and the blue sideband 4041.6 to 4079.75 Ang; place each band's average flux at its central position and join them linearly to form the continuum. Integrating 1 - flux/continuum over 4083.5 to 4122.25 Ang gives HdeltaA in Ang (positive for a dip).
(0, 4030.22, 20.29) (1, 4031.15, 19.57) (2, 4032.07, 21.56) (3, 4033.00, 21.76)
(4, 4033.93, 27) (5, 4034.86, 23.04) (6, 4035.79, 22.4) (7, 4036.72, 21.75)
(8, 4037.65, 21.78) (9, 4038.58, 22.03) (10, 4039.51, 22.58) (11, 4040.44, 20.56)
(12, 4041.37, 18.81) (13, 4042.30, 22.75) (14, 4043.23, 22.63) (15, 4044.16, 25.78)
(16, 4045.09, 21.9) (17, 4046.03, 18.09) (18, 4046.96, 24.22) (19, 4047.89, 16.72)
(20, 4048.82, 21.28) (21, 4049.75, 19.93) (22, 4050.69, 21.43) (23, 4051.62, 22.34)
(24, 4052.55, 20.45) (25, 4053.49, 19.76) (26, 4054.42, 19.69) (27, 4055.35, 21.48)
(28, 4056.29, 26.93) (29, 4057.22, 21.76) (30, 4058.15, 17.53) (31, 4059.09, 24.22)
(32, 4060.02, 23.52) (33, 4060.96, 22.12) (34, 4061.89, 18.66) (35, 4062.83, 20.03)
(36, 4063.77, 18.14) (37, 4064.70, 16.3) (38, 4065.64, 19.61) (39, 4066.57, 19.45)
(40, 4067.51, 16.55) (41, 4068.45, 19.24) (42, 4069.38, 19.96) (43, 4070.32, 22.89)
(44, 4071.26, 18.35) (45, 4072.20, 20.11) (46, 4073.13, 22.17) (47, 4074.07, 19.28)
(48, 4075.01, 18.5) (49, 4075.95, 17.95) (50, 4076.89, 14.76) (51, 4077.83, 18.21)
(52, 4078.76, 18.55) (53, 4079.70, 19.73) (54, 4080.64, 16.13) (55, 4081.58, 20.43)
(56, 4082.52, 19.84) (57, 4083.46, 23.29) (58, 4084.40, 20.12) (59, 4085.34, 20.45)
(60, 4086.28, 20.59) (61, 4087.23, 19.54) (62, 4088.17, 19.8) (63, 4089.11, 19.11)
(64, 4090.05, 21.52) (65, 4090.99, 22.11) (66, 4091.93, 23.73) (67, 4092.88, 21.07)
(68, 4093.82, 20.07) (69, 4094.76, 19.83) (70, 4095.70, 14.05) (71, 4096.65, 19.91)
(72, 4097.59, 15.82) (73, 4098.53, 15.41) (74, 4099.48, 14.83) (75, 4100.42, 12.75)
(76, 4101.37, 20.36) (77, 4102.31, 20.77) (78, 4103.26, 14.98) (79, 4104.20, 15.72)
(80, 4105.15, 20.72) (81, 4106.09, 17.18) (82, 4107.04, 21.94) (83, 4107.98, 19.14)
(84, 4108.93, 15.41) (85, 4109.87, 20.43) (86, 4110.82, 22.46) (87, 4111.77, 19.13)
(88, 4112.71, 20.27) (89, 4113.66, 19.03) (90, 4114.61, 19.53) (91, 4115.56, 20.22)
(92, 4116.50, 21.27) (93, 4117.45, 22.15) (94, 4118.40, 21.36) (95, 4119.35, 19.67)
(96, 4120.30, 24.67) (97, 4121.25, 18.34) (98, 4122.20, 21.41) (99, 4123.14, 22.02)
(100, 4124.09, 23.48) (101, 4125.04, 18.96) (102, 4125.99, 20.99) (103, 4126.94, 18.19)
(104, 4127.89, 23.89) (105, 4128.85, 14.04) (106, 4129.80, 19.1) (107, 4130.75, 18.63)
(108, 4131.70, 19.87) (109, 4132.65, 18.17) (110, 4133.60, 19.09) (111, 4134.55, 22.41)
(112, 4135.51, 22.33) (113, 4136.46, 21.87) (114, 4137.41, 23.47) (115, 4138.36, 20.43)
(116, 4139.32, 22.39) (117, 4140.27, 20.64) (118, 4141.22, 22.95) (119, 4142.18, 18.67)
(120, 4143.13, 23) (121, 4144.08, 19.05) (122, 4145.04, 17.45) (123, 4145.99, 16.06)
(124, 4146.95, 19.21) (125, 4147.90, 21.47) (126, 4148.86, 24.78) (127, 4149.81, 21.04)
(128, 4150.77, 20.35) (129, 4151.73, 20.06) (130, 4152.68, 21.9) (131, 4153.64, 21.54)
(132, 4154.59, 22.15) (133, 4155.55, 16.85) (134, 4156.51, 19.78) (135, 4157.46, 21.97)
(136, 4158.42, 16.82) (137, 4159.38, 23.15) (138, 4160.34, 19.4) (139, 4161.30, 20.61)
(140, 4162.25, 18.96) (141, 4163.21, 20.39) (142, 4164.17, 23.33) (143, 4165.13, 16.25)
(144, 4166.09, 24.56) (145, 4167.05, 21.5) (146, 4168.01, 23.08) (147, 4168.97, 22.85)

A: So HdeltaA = 1.6 Ang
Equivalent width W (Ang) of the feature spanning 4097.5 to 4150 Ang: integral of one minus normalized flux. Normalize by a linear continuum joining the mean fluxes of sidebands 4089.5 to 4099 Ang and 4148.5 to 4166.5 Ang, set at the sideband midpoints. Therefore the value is 0.4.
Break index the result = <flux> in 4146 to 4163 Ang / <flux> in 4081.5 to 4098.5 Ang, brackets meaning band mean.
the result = 1.0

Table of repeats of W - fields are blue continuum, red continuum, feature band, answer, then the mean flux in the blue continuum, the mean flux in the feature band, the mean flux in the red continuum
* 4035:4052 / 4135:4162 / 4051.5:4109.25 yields 4.92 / 21.5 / 19.4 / 20.7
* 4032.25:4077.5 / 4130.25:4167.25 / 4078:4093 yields 0.29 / 20.8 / 20.3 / 20.6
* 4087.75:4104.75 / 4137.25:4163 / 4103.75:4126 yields -1.24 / 18.4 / 20.2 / 20.5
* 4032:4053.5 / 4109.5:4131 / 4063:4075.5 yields 1.16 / 21.7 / 19.3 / 20.4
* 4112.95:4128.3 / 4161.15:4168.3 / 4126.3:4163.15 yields 1.21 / 20.9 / 20.3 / 21.1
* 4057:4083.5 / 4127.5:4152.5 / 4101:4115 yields 0.60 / 19.5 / 19.1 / 20.4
